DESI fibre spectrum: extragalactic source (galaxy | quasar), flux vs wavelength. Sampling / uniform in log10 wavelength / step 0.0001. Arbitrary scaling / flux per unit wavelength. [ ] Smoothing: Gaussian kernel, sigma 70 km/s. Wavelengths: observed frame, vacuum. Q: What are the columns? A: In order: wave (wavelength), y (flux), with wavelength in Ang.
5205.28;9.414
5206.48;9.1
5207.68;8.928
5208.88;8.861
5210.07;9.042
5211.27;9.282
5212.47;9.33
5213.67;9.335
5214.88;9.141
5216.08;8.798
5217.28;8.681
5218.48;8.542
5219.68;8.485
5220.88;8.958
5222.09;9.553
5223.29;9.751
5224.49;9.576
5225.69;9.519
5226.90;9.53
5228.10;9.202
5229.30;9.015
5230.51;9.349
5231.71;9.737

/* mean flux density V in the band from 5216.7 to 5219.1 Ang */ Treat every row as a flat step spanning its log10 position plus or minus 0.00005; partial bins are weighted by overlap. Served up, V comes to 8.62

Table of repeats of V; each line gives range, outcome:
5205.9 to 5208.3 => 9.01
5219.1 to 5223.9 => 9.19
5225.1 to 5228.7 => 9.41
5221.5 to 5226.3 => 9.6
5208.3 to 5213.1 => 9.15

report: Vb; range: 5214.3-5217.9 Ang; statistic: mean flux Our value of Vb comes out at 8.88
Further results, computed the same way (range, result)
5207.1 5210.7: 8.97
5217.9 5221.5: 8.66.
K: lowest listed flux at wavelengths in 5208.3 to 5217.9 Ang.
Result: 8.681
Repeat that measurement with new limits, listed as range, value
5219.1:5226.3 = 8.485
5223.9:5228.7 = 9.202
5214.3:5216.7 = 8.798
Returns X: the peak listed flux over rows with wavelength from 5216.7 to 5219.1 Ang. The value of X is 8.681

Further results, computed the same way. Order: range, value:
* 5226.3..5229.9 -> 9.53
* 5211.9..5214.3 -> 9.335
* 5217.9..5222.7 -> 9.553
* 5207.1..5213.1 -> 9.33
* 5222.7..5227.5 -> 9.751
